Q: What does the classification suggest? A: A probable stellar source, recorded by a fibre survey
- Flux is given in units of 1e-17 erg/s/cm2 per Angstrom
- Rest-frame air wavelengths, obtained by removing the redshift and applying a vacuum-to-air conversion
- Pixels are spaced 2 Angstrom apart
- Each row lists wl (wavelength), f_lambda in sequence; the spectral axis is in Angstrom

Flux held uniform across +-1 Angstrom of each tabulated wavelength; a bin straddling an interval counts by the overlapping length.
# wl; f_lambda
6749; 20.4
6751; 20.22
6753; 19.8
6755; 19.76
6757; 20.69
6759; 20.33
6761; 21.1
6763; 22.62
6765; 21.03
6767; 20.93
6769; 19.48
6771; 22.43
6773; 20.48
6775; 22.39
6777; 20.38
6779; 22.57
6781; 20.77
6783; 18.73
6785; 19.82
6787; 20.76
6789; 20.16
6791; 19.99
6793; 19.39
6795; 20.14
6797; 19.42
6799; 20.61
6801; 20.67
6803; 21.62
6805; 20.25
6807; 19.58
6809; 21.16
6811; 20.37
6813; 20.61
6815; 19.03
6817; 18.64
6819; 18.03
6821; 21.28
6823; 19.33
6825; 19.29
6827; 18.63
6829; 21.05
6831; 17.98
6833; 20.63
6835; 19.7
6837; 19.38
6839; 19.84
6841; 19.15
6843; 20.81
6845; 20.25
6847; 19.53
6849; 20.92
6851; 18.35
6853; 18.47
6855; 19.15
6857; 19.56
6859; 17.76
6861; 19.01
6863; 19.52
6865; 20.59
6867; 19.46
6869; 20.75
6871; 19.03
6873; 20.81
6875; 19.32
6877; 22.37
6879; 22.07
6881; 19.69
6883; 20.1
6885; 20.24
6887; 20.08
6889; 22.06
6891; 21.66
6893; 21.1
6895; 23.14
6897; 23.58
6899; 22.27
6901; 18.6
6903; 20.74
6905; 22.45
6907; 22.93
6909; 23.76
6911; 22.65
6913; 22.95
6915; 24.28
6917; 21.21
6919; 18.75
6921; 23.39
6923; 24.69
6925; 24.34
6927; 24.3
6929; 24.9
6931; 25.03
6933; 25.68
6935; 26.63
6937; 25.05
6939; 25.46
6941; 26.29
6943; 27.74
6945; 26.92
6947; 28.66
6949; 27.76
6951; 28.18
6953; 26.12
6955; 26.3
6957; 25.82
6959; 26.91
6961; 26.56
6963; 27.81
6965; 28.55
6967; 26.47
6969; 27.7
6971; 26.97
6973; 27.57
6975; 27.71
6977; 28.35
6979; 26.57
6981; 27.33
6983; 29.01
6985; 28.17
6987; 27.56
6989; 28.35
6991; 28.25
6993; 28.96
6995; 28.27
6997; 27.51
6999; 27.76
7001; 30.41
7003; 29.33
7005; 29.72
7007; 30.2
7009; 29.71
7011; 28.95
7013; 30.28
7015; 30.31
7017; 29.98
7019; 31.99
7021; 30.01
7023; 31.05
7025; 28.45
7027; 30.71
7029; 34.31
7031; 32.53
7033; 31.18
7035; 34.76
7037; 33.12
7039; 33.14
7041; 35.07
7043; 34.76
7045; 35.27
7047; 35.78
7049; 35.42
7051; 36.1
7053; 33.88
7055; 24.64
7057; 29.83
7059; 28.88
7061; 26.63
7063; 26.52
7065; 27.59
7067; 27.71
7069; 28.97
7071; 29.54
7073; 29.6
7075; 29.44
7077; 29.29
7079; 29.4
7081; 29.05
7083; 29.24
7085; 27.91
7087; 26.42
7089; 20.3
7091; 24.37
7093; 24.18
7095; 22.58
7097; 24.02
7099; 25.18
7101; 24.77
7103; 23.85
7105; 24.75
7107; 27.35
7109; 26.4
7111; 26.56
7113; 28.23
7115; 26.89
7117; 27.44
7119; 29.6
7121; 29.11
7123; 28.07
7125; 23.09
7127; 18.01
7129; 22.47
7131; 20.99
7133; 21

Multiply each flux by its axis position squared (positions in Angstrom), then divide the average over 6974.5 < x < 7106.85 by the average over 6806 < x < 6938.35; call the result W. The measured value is 1.45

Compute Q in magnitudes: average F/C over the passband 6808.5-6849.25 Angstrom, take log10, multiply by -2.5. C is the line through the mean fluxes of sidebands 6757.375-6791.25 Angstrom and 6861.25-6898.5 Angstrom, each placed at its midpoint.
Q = 0.06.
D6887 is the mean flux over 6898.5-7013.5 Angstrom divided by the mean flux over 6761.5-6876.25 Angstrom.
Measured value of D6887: 1.3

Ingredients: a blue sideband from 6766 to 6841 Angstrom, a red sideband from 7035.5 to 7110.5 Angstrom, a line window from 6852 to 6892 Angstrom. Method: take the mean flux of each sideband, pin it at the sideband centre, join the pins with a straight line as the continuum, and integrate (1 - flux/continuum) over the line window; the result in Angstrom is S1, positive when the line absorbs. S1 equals 4.0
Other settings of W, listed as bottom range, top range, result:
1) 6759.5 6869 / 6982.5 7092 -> 1.59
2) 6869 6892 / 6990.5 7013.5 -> 1.46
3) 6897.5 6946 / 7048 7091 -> 1.26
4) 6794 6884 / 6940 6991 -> 1.43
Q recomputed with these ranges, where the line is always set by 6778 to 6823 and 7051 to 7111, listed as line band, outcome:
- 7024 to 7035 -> -0.22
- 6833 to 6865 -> 0.10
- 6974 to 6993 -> -0.14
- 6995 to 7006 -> -0.15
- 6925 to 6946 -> -0.10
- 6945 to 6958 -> -0.14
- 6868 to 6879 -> 0.07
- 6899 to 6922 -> 0.04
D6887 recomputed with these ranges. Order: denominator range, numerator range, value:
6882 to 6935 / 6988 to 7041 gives 1.35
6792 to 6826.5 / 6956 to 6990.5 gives 1.38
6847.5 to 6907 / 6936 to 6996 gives 1.34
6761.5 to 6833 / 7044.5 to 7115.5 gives 1.38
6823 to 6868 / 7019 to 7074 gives 1.61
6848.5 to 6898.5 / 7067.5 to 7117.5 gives 1.31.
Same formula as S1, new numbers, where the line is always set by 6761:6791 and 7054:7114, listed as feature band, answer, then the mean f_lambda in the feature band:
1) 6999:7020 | -3.84 Angstrom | 30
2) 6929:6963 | -3.42 Angstrom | 26.6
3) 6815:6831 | 1.79 Angstrom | 19.3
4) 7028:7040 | -3.42 Angstrom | 33.2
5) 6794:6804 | 0.39 Angstrom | 20.5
